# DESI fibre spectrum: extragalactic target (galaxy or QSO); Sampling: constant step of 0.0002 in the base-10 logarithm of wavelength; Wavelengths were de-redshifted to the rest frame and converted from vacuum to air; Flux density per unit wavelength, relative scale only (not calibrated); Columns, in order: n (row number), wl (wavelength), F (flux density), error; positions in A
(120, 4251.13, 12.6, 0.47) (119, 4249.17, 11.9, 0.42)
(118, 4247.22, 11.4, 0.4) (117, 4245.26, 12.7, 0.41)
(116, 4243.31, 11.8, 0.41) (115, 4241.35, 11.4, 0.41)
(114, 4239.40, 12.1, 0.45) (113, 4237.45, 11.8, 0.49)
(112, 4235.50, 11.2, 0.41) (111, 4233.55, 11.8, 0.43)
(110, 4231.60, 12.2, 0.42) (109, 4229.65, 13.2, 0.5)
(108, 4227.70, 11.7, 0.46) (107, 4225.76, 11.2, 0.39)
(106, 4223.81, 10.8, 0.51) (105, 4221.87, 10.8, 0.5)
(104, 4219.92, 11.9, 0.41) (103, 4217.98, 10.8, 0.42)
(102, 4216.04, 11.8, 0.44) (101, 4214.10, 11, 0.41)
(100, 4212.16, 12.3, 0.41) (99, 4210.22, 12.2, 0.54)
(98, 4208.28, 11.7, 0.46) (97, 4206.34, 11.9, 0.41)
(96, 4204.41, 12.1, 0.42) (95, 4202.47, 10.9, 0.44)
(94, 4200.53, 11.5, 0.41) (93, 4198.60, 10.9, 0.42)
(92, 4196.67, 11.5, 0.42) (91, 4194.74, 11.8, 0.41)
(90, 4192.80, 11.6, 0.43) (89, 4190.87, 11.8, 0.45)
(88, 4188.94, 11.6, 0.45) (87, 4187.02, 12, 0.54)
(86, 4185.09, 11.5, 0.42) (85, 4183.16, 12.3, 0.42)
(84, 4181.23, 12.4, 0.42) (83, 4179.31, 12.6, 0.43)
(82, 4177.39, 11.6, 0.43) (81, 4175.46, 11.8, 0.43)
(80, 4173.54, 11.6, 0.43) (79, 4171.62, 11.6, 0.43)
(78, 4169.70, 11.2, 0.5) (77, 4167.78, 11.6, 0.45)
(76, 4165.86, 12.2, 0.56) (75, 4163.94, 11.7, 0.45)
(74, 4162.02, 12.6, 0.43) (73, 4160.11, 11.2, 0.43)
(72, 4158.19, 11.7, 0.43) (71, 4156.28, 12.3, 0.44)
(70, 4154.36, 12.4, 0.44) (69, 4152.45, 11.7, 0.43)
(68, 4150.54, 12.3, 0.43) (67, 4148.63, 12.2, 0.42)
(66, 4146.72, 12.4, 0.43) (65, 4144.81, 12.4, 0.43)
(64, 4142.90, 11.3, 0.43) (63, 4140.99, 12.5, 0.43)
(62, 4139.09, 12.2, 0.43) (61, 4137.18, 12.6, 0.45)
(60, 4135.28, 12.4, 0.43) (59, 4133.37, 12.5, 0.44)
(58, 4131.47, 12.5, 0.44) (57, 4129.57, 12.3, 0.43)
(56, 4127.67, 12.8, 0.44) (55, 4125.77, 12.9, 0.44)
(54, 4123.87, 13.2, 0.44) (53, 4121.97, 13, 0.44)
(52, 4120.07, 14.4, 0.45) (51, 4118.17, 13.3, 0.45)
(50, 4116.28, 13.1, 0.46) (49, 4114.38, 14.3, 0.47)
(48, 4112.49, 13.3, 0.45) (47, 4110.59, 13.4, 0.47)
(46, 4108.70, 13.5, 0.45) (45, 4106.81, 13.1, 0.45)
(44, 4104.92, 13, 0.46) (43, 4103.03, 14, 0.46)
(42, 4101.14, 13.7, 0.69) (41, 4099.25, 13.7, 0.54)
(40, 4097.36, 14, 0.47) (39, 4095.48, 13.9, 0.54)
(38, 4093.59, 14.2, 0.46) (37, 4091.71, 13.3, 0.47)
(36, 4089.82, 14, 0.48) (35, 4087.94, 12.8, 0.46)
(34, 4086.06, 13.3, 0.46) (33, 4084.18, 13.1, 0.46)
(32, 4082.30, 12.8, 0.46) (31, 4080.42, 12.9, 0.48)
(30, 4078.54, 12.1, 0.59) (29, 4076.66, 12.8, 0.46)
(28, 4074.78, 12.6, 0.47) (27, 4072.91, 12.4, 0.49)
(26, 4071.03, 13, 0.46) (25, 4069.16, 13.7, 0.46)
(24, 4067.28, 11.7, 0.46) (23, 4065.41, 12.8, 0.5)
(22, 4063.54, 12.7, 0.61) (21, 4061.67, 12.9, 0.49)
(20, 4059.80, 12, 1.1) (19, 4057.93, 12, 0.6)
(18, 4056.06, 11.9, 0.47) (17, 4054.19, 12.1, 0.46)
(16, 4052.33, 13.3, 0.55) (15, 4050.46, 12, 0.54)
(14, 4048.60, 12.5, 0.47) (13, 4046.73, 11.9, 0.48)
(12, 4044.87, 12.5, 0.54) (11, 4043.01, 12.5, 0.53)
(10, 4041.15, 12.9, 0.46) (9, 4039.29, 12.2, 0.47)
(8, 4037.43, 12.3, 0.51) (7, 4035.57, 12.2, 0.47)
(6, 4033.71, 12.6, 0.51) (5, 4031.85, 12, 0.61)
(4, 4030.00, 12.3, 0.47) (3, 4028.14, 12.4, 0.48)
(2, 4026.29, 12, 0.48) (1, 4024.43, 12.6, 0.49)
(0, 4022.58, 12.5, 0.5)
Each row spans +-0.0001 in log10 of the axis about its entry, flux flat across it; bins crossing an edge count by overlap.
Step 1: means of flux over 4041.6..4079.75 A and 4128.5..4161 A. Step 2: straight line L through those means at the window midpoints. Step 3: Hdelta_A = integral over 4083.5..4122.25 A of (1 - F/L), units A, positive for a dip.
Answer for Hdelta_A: -3.9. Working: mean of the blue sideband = 12.5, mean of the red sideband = 12.2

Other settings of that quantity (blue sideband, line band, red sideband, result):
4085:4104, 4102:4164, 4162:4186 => 0.6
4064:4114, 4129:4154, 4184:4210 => 0.4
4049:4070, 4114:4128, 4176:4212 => -1.4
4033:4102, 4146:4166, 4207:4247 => 0.2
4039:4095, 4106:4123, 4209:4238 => -1.5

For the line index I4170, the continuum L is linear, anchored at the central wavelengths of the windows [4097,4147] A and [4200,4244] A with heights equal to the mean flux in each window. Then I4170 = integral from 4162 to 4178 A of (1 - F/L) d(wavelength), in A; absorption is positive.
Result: 0.8 A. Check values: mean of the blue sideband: 13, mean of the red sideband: 11.7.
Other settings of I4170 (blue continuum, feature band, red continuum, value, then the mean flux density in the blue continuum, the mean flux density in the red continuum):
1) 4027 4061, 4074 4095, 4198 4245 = -1.63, 12.3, 11.6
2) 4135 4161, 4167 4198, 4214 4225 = -0.28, 12.1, 11.2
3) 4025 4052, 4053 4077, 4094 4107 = 0.74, 12.3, 13.7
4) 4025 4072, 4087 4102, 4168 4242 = -1.84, 12.4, 11.7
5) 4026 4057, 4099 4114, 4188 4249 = -1.73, 12.3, 11.7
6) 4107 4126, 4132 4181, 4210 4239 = 2.85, 13.4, 11.6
